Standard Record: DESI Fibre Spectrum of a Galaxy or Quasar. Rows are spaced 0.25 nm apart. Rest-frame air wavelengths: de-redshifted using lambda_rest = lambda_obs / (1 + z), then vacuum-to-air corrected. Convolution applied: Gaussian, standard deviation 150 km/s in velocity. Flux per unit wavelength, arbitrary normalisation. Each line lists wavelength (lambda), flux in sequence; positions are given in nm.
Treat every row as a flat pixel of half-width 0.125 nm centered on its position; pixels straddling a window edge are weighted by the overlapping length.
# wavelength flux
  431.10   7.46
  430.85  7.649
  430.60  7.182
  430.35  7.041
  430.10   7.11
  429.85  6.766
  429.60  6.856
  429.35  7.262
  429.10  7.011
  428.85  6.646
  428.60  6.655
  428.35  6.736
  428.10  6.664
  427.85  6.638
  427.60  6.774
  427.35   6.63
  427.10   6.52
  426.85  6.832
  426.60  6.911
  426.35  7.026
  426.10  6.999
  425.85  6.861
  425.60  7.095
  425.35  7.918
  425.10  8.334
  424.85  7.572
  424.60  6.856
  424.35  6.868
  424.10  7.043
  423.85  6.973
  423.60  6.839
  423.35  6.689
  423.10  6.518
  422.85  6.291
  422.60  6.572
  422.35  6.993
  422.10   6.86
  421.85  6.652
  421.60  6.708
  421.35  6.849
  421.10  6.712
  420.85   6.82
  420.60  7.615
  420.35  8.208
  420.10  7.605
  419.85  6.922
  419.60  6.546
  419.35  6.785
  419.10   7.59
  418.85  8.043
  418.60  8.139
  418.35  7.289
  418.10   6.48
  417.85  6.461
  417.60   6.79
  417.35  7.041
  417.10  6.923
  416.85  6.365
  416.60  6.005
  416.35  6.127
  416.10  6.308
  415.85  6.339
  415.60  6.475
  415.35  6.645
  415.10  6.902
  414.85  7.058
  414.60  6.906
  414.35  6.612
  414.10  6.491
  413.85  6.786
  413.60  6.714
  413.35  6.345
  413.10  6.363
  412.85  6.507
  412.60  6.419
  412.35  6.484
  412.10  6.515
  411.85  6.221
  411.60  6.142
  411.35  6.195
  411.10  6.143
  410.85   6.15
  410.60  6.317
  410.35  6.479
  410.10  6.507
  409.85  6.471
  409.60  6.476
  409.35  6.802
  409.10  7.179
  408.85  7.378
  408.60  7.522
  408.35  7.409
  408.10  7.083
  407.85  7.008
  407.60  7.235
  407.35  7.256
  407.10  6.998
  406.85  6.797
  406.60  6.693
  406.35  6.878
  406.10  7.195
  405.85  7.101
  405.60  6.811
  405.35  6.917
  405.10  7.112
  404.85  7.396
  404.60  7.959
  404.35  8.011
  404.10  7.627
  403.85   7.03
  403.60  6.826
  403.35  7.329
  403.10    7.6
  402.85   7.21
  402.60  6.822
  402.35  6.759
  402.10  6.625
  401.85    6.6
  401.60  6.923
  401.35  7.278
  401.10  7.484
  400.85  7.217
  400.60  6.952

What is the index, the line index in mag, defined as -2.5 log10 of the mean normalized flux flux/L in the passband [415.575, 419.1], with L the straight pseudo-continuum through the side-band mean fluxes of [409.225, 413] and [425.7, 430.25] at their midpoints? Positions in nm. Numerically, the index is -0.04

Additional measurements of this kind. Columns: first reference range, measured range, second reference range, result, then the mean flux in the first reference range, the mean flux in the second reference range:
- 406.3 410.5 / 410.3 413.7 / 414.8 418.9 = 0.08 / 6.95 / 6.76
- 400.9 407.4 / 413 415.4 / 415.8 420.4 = 0.05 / 7.12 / 6.93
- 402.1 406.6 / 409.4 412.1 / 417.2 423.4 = 0.13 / 7.18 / 7.01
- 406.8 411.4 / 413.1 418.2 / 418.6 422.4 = 0.07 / 6.82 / 7.16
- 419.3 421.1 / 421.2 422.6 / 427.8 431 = 0.06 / 7.2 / 6.95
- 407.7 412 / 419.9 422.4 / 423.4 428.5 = -0.03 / 6.68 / 7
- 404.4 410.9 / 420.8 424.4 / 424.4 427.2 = 0.06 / 6.99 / 7.17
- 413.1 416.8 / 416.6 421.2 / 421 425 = -0.07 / 6.54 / 6.82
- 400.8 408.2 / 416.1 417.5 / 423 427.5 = 0.09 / 7.13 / 7.03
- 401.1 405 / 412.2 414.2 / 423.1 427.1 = 0.10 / 7.21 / 7.08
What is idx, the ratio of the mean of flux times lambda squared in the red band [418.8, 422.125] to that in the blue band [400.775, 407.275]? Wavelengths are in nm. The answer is 1.08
